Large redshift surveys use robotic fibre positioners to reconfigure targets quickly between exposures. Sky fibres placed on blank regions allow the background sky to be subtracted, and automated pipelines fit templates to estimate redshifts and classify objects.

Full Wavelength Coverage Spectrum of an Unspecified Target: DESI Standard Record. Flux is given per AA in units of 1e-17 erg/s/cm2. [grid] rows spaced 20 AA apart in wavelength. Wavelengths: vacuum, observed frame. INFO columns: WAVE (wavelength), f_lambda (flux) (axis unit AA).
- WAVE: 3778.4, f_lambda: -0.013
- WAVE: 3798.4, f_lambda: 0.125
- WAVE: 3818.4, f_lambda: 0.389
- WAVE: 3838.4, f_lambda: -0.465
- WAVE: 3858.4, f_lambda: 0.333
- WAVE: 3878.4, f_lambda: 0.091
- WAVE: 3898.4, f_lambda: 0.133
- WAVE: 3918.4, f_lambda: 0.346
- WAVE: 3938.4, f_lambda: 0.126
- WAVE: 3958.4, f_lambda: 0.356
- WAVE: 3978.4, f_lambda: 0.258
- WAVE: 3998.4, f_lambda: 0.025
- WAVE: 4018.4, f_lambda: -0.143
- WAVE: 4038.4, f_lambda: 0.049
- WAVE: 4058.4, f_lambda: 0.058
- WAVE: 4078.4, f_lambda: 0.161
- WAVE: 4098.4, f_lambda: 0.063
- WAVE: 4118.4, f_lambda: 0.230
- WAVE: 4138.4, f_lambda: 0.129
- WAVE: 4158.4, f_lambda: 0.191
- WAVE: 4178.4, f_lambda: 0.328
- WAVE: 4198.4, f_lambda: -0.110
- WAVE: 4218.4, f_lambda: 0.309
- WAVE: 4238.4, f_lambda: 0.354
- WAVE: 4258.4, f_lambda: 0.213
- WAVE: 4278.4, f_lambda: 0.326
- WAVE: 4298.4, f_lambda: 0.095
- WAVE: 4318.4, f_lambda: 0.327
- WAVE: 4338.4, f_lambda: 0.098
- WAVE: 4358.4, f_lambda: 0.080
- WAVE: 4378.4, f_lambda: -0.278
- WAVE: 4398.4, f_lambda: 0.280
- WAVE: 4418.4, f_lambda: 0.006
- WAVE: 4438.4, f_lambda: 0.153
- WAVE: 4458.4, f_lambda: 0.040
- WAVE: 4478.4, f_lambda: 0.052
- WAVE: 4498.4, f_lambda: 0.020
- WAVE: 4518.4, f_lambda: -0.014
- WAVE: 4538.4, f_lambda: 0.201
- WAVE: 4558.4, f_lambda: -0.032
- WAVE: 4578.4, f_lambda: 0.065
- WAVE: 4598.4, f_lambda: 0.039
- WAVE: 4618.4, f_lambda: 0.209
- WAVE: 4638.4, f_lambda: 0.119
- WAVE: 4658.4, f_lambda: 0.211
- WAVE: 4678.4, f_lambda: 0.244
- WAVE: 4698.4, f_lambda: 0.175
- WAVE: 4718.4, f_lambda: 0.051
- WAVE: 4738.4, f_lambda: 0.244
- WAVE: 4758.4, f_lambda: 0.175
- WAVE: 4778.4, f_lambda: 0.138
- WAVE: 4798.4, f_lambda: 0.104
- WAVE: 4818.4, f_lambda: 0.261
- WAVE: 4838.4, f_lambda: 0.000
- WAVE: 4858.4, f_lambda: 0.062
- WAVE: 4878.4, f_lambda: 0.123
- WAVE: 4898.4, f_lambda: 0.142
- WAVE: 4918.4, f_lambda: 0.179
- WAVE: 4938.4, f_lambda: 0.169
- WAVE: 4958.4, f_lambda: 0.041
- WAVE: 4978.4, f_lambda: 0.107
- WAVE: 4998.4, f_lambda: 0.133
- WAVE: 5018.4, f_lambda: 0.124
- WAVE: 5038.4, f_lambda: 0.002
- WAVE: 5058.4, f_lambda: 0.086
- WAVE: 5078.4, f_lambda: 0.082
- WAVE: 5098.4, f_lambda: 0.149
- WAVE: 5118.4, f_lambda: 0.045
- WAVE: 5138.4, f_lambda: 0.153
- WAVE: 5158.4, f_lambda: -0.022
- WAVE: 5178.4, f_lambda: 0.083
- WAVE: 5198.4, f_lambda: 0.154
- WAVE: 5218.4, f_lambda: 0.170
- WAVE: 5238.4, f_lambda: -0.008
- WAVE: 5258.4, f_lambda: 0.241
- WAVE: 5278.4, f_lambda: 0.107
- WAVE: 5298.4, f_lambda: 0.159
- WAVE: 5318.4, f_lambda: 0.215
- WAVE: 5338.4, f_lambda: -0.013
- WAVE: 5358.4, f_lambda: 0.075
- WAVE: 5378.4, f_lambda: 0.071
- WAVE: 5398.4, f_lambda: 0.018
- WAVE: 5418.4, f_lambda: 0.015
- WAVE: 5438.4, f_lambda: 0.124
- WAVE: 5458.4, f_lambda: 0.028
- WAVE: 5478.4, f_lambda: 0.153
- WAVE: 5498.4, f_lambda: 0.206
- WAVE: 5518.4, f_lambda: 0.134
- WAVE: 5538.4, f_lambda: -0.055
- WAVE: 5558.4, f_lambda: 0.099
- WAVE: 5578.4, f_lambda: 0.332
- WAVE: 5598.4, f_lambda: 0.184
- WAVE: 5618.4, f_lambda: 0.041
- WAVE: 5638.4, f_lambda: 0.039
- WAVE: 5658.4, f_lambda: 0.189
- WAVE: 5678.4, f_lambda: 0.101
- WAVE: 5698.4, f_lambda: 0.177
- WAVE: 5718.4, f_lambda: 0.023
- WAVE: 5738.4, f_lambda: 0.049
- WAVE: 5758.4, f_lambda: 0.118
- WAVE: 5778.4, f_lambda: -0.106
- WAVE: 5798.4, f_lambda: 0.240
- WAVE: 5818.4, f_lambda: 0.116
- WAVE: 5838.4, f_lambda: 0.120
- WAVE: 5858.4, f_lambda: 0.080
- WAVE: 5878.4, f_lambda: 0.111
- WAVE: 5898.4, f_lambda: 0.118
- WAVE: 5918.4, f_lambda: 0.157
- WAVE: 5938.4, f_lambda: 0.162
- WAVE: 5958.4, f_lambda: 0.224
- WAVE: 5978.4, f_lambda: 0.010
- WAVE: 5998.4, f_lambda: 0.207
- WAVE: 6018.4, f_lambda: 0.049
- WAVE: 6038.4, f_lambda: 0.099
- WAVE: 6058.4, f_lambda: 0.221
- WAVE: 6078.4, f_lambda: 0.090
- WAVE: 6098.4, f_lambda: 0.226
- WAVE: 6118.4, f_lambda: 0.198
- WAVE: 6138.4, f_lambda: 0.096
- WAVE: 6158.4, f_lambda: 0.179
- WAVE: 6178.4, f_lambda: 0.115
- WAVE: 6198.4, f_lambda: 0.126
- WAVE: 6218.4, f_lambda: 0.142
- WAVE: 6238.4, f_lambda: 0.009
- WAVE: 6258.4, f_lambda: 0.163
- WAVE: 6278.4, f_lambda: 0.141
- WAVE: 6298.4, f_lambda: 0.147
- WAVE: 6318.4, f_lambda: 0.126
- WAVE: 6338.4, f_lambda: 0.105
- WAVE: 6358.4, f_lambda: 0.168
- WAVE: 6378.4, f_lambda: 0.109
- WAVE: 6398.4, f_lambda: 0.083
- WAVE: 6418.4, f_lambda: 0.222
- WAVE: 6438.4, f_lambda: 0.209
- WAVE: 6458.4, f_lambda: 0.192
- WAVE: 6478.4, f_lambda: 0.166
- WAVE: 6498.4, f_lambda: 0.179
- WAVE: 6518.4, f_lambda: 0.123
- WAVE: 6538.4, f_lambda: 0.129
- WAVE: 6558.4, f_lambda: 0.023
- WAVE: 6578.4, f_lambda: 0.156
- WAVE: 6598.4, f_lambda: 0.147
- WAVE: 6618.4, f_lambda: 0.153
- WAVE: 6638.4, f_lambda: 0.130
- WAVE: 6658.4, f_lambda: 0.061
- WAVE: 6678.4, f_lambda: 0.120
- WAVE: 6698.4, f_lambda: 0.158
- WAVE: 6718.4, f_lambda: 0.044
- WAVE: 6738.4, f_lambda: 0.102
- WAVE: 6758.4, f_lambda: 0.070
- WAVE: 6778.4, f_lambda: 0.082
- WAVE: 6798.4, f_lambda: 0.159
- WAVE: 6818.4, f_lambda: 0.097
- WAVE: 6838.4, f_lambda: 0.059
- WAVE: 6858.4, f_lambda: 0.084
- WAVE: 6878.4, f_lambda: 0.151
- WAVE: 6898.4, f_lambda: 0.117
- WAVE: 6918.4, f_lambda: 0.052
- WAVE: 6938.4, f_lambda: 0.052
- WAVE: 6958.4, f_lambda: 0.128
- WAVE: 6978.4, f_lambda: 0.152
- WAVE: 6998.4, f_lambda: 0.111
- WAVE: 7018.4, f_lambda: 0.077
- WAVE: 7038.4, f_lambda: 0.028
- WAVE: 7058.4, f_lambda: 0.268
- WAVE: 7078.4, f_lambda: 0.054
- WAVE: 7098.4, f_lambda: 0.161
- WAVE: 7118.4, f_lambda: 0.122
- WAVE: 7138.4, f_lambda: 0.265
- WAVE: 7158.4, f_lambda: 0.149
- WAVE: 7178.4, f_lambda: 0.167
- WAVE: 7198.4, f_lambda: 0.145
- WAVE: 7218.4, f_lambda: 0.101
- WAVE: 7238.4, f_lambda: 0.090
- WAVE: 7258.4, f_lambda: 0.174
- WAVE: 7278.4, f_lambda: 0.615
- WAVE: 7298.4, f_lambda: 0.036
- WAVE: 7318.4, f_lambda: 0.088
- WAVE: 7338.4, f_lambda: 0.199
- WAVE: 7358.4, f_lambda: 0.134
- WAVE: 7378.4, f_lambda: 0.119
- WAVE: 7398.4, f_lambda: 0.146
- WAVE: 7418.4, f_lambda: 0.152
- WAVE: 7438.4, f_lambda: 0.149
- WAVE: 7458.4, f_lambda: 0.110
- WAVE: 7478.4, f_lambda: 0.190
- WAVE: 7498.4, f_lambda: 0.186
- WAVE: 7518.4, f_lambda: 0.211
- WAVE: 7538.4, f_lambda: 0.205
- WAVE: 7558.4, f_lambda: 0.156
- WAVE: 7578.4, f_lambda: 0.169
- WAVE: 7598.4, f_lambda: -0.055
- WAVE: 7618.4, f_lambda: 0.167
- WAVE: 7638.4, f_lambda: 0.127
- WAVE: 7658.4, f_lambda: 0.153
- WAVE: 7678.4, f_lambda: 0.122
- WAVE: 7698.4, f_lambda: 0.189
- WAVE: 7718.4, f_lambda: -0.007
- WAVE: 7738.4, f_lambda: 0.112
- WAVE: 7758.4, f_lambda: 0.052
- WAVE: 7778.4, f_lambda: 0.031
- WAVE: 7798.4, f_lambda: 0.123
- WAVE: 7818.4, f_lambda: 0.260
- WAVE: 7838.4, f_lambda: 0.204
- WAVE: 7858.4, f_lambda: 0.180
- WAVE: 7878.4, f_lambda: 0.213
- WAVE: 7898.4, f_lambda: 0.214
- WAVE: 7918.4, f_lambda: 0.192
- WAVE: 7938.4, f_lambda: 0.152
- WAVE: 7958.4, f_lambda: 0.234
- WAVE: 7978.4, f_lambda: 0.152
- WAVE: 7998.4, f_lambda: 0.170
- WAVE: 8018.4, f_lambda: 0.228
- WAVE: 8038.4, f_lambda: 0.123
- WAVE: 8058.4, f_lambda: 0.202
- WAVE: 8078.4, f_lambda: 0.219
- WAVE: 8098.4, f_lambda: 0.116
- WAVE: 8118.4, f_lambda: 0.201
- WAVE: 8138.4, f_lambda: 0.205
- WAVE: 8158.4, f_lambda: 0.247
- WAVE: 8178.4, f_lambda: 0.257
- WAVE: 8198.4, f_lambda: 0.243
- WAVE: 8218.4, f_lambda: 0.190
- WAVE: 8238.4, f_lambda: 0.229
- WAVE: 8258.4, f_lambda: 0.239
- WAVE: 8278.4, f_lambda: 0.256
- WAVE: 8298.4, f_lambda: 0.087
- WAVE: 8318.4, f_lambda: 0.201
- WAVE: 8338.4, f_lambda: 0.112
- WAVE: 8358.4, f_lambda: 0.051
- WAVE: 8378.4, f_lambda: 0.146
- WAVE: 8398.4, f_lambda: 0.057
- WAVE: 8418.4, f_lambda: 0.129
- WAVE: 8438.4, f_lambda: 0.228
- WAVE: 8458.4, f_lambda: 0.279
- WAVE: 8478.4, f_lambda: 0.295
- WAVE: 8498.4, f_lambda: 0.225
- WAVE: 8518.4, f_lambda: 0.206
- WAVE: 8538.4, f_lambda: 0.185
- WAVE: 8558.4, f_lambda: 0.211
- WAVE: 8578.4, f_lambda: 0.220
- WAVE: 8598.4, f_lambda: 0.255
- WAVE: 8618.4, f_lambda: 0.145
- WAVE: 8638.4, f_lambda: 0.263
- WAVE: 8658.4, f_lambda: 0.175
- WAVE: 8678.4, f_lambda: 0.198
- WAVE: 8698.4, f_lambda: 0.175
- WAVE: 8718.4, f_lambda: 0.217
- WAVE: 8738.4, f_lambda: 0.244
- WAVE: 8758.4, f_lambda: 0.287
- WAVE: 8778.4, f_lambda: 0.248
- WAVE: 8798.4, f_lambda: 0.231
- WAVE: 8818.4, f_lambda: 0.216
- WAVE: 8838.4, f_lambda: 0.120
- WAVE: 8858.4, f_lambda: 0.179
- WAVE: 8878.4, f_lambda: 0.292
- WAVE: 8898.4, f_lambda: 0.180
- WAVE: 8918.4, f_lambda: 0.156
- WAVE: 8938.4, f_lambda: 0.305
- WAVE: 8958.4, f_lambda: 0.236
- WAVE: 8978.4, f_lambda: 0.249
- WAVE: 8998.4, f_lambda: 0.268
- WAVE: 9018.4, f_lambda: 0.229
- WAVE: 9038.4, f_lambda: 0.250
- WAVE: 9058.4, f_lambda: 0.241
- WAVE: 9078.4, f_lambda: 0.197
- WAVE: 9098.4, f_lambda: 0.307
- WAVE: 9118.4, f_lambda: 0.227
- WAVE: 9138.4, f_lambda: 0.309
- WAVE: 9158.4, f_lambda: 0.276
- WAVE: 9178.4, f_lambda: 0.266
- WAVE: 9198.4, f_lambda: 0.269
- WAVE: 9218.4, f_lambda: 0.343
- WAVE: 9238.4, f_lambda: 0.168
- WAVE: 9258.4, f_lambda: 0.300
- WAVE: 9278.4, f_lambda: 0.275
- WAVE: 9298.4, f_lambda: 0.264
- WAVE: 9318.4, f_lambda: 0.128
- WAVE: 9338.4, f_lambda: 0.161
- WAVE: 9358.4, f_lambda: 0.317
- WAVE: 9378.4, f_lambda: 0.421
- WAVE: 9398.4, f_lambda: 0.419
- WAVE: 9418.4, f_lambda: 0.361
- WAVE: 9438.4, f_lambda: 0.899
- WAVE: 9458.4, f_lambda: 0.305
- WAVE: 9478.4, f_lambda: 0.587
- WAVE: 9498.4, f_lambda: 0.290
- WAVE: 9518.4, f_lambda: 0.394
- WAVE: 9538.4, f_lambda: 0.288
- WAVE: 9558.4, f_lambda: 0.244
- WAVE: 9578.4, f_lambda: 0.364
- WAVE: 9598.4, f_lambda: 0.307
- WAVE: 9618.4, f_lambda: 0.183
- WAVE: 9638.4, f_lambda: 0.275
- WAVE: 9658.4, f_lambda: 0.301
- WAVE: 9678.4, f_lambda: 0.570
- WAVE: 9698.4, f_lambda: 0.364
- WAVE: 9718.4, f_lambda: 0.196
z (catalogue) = 0.951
